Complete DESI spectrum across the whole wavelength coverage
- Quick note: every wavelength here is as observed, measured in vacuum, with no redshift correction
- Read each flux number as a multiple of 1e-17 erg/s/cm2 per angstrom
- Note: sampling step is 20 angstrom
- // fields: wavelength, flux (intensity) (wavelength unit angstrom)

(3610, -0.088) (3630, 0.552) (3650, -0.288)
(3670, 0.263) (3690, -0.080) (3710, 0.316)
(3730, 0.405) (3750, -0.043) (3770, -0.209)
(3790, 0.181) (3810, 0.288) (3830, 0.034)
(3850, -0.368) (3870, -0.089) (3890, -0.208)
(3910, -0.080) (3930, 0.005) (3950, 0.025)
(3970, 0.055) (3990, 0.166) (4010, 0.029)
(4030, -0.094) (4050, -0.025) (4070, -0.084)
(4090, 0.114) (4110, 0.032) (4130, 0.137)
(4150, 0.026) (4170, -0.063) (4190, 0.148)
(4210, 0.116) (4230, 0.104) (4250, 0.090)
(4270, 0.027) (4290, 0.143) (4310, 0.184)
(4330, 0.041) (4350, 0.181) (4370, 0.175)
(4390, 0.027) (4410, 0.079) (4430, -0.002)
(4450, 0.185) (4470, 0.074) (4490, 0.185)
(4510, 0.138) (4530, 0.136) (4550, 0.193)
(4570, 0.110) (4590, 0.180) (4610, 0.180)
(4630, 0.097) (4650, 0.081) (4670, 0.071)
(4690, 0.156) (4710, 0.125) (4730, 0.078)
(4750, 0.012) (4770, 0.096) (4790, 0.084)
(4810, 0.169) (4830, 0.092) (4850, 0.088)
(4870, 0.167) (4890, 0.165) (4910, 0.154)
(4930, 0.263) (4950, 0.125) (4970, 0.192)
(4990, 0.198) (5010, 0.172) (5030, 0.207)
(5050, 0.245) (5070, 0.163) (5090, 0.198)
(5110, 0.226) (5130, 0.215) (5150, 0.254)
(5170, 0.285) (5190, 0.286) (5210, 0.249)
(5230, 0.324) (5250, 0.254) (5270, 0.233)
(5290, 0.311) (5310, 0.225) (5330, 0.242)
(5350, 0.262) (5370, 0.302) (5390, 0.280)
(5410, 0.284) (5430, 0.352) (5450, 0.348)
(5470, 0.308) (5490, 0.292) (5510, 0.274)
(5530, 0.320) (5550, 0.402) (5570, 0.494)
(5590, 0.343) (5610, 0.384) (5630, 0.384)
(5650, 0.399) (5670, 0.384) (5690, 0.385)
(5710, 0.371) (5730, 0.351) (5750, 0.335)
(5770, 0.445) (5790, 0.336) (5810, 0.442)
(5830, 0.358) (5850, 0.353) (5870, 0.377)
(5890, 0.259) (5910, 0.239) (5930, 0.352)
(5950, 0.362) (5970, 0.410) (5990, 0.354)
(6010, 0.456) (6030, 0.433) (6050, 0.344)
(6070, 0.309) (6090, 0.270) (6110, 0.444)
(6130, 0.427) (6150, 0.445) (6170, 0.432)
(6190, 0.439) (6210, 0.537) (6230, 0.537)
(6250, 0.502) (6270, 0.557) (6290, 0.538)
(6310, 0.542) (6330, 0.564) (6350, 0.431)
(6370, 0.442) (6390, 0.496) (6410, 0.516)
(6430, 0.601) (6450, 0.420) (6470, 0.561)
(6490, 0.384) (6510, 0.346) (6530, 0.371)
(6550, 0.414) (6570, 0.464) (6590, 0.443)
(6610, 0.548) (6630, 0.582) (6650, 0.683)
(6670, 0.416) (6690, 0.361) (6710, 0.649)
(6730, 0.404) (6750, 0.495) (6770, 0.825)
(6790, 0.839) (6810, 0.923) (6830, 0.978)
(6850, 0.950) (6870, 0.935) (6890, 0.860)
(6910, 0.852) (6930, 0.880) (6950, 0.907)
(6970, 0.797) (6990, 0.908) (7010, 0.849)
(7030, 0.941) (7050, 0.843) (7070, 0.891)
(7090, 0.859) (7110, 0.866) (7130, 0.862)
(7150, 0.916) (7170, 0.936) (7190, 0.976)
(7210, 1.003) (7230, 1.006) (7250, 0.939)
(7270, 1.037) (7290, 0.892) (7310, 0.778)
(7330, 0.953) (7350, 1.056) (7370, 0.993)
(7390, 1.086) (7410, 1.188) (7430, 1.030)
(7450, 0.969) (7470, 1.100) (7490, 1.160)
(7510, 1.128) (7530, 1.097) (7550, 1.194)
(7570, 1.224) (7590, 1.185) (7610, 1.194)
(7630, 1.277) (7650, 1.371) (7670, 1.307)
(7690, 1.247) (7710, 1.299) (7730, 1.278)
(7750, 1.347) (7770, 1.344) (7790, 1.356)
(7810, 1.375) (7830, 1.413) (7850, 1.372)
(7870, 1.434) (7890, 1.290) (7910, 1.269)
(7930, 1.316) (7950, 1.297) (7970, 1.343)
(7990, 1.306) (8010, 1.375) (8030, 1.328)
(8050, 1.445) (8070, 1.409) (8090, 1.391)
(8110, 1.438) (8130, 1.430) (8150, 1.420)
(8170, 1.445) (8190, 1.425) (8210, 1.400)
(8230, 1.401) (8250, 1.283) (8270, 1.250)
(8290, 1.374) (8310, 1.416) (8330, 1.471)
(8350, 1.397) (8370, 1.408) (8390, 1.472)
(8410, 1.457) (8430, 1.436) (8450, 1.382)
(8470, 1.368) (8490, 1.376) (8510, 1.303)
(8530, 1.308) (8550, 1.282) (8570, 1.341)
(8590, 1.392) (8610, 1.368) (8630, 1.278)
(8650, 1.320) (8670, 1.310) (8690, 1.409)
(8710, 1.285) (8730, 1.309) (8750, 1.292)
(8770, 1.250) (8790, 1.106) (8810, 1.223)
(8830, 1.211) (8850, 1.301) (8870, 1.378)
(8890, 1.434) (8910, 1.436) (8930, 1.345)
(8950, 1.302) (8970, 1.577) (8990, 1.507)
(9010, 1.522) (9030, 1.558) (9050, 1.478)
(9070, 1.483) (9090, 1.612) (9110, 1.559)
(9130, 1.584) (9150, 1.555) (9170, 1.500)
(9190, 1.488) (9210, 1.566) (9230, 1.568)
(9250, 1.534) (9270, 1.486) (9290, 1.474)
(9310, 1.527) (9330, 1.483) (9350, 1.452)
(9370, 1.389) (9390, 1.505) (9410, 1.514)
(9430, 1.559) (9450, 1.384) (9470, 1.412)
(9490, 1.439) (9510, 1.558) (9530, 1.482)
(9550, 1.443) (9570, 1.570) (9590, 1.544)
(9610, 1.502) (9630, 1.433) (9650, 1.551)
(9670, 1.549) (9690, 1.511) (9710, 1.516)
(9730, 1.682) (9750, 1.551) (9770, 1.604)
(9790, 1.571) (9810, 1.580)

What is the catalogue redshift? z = 0.698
